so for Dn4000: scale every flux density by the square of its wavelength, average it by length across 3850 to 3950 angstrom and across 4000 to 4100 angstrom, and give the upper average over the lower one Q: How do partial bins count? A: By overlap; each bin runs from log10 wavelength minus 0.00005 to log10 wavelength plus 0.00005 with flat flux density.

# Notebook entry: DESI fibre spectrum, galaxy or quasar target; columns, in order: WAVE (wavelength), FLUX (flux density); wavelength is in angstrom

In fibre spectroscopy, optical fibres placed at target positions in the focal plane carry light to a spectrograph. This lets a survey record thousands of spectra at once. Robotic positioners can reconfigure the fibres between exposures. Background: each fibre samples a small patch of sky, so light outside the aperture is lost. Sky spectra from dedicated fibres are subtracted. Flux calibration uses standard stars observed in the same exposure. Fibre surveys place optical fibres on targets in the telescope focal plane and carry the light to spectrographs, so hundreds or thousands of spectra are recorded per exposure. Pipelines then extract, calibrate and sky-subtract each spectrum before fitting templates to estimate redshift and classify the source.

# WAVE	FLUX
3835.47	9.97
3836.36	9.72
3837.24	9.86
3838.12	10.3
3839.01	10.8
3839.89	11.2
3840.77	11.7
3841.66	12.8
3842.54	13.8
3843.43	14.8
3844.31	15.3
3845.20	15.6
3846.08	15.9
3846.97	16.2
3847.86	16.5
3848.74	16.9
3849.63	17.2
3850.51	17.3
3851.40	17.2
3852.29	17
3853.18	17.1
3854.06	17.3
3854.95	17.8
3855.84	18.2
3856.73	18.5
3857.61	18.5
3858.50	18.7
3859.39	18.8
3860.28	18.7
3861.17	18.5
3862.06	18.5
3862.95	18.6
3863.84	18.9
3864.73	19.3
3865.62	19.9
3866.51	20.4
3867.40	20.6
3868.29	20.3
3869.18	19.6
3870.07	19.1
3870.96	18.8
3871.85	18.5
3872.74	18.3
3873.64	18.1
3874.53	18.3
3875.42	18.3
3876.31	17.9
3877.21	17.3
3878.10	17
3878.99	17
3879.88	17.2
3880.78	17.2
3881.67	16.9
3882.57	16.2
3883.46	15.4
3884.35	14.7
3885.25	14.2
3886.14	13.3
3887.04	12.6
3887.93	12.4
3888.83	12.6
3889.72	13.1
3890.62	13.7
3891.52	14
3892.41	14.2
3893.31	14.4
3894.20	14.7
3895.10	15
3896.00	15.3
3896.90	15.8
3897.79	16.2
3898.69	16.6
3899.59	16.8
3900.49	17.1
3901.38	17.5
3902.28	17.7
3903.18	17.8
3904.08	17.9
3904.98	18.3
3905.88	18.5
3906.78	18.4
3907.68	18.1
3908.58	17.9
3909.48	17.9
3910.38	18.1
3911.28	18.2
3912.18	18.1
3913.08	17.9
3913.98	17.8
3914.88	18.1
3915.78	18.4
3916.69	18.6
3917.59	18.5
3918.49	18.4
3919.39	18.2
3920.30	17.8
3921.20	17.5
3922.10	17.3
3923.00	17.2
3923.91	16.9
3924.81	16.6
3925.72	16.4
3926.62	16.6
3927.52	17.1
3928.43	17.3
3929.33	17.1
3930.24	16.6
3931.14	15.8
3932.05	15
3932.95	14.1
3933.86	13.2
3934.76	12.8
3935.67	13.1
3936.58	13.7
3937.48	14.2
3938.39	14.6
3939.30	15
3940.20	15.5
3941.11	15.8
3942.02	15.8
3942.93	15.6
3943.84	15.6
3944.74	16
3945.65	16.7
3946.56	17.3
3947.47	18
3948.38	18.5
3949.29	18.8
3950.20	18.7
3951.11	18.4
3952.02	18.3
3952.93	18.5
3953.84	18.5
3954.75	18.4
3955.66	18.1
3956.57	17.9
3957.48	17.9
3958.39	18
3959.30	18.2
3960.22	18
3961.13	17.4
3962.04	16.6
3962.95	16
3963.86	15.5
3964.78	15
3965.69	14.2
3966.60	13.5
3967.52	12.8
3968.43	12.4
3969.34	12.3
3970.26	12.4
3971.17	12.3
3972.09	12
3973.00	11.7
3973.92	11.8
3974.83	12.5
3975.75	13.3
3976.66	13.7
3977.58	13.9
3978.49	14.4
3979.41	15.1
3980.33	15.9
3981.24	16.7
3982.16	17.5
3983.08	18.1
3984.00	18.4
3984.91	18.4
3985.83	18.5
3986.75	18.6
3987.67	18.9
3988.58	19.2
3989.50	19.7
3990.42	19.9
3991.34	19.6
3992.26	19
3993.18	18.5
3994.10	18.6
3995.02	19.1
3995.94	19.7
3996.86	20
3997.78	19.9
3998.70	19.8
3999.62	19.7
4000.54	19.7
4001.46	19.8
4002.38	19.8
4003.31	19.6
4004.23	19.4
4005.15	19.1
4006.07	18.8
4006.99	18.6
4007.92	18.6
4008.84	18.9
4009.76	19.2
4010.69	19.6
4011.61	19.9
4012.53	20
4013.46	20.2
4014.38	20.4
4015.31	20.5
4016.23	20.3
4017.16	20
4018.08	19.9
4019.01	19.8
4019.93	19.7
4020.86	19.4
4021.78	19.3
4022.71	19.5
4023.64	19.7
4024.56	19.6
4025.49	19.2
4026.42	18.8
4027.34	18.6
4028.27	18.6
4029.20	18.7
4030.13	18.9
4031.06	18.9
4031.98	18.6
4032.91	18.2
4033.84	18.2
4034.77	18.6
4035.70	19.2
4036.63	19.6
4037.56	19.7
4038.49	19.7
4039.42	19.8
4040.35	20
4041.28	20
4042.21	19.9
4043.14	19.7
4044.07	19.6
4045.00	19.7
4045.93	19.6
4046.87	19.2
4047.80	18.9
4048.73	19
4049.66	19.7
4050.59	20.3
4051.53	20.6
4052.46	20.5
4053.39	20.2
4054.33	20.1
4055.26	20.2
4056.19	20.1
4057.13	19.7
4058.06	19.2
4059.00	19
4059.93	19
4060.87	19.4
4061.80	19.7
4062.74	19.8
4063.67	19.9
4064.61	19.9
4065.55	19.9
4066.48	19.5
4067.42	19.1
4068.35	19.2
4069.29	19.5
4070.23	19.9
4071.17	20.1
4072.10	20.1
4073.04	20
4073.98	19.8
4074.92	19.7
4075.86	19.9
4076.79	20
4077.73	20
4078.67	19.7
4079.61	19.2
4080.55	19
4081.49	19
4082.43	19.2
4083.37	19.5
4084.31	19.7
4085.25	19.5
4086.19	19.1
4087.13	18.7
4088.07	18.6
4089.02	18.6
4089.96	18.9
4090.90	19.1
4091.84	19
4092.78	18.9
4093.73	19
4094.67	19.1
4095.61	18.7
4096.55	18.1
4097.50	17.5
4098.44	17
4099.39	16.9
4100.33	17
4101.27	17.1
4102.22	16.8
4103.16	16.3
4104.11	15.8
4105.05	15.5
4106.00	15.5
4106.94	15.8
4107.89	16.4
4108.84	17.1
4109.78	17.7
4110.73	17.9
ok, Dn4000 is 1.24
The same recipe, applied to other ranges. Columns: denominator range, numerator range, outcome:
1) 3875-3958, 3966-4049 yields 1.15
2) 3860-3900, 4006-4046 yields 1.25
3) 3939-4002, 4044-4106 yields 1.19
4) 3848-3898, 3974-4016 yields 1.15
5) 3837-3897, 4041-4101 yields 1.31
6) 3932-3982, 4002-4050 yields 1.30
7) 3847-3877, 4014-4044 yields 1.15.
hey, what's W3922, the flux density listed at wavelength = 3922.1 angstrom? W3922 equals 17.3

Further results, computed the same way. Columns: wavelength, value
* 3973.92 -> 11.8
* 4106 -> 15.5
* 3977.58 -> 13.9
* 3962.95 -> 16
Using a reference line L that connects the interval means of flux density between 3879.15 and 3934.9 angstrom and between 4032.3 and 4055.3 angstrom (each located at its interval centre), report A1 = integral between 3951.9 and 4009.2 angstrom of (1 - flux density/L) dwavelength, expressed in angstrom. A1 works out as 3.3 angstrom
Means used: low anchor 16.4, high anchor 19.6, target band 17.1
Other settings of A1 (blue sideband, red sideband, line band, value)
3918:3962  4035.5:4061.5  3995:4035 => -1.3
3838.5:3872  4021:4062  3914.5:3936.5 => 1.8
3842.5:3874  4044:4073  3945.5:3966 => 1.4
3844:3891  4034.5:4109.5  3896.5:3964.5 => 2.8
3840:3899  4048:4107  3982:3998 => -0.9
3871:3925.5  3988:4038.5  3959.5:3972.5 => 2.8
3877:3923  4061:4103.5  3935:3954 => 0.8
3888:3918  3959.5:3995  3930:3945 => 1.4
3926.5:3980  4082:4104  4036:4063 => -3.5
